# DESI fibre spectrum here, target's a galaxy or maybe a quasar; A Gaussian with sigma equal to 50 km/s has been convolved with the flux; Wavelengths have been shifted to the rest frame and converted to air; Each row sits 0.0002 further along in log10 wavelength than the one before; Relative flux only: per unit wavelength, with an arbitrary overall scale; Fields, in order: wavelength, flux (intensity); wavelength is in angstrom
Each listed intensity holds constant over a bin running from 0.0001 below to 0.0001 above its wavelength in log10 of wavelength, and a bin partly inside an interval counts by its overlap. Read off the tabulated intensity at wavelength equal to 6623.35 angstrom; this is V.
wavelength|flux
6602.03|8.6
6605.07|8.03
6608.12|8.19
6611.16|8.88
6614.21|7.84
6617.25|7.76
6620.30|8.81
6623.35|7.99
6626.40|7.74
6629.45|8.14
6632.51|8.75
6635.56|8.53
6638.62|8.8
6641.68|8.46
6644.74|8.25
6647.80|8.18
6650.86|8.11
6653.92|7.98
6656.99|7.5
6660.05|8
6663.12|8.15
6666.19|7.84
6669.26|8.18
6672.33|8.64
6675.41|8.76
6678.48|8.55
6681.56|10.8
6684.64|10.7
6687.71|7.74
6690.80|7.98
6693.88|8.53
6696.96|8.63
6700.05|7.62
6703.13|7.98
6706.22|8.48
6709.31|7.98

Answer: 7.99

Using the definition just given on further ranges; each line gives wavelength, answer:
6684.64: 10.7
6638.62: 8.8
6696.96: 8.63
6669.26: 8.18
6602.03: 8.6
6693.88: 8.53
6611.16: 8.88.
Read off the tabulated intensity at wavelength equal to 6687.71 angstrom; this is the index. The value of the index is 7.74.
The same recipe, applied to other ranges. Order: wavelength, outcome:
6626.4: 7.74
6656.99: 7.5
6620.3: 8.81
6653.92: 7.98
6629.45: 8.14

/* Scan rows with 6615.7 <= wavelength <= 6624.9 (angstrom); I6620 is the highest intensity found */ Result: 8.81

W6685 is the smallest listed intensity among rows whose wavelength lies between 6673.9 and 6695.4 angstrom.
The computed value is 7.74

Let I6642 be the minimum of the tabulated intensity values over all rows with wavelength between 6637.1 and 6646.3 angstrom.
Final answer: 8.25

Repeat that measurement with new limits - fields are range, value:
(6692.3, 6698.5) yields 8.53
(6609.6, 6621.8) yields 7.76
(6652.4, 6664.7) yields 7.5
